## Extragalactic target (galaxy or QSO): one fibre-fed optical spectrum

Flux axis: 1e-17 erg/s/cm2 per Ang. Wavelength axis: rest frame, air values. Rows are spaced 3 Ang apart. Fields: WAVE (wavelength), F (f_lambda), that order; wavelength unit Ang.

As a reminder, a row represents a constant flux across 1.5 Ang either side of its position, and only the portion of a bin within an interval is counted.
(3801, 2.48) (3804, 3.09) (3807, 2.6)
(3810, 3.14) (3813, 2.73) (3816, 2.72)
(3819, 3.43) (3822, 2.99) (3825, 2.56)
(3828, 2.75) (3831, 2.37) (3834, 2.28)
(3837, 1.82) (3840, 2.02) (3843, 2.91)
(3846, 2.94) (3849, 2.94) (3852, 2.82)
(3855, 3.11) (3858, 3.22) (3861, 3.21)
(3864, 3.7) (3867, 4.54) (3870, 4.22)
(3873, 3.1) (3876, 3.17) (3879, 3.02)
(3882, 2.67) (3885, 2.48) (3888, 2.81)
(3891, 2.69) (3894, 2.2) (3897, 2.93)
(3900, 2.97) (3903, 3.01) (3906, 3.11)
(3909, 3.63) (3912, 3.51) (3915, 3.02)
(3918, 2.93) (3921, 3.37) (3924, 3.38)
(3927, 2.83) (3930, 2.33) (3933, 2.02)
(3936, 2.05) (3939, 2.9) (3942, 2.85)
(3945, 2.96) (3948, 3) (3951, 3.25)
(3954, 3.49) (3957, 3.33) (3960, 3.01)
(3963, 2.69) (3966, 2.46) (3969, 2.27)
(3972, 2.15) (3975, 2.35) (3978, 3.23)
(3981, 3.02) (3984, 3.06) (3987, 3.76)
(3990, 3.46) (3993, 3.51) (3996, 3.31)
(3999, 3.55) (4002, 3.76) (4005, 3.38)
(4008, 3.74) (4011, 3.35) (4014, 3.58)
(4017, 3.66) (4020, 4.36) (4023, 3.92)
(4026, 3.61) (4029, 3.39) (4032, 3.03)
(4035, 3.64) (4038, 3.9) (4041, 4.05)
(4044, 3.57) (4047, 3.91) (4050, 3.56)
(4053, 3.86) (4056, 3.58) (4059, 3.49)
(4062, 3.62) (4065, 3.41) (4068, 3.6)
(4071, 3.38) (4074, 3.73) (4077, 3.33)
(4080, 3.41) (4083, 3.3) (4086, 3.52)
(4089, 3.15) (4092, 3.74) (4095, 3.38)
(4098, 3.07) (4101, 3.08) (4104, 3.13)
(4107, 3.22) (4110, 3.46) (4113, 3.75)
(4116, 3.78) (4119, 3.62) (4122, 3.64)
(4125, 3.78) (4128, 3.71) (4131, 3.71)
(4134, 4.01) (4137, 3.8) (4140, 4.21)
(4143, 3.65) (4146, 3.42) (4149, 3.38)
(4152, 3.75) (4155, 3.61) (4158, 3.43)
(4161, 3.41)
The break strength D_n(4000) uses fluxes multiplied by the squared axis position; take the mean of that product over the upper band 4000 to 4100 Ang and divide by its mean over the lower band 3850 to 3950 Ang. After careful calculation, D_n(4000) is 1.3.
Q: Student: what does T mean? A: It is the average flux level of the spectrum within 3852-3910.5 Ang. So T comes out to 3.14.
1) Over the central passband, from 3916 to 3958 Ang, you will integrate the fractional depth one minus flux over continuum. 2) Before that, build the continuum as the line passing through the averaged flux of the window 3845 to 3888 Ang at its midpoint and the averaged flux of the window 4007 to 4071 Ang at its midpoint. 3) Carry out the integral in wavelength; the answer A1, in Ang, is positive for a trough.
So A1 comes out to 6.1 Ang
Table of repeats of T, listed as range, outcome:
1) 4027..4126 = 3.52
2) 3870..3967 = 2.93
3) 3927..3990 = 2.82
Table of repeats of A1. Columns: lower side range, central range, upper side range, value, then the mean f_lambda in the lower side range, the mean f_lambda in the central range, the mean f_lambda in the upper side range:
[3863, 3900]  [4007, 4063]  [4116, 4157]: -3.2 Ang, 3.11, 3.67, 3.71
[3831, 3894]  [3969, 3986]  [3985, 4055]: 3.5 Ang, 2.95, 2.75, 3.64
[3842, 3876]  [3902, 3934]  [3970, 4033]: 3.1 Ang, 3.34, 3.03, 3.38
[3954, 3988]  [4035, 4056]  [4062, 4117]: -3.7 Ang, 2.86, 3.78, 3.42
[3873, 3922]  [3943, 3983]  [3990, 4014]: 5.4 Ang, 2.97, 2.86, 3.52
